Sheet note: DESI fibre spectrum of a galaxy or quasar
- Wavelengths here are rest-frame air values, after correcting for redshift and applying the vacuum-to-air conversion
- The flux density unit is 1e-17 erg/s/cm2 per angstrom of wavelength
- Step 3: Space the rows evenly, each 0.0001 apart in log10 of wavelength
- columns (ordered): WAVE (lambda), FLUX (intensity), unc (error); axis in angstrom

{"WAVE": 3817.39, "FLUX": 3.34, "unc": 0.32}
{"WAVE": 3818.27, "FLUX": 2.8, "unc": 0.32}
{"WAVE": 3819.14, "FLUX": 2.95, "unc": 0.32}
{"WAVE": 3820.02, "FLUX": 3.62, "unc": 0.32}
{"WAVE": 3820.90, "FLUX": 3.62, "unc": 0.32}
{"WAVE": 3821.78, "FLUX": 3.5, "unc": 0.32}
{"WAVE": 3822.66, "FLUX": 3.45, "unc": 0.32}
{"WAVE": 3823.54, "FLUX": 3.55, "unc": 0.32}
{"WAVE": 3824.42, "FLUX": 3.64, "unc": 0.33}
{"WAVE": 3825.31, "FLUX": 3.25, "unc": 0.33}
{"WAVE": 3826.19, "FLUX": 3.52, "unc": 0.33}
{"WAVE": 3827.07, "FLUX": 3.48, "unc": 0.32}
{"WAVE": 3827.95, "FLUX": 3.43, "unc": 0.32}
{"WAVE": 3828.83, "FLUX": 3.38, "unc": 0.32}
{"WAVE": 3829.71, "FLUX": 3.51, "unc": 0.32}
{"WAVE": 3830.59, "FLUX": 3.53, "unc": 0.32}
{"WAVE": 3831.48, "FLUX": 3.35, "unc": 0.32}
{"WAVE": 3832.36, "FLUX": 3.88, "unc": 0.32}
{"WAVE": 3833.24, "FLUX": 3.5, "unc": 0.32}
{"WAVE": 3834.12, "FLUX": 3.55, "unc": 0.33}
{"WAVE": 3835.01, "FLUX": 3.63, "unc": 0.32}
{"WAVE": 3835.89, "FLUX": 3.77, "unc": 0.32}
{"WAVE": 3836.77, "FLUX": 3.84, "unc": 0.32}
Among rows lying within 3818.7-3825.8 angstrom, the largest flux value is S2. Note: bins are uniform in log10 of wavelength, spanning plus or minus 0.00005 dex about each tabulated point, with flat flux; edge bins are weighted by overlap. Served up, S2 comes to 3.64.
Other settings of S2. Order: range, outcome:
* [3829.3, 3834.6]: 3.88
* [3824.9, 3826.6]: 3.52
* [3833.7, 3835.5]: 3.63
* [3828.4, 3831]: 3.53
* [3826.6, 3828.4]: 3.48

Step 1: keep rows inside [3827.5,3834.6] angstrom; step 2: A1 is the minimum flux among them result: 3.35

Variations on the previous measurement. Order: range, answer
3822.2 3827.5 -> 3.25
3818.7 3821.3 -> 2.95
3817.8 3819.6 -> 2.8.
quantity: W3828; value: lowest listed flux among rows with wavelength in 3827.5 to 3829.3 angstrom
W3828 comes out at 3.38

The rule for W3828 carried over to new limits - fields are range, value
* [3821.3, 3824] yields 3.45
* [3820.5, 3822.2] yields 3.5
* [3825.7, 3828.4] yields 3.43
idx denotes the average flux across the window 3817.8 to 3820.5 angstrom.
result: 3.14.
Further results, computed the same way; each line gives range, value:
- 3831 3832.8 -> 3.6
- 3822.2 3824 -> 3.5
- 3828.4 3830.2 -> 3.45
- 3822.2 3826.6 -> 3.48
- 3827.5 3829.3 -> 3.42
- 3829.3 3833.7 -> 3.56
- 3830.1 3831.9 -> 3.43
